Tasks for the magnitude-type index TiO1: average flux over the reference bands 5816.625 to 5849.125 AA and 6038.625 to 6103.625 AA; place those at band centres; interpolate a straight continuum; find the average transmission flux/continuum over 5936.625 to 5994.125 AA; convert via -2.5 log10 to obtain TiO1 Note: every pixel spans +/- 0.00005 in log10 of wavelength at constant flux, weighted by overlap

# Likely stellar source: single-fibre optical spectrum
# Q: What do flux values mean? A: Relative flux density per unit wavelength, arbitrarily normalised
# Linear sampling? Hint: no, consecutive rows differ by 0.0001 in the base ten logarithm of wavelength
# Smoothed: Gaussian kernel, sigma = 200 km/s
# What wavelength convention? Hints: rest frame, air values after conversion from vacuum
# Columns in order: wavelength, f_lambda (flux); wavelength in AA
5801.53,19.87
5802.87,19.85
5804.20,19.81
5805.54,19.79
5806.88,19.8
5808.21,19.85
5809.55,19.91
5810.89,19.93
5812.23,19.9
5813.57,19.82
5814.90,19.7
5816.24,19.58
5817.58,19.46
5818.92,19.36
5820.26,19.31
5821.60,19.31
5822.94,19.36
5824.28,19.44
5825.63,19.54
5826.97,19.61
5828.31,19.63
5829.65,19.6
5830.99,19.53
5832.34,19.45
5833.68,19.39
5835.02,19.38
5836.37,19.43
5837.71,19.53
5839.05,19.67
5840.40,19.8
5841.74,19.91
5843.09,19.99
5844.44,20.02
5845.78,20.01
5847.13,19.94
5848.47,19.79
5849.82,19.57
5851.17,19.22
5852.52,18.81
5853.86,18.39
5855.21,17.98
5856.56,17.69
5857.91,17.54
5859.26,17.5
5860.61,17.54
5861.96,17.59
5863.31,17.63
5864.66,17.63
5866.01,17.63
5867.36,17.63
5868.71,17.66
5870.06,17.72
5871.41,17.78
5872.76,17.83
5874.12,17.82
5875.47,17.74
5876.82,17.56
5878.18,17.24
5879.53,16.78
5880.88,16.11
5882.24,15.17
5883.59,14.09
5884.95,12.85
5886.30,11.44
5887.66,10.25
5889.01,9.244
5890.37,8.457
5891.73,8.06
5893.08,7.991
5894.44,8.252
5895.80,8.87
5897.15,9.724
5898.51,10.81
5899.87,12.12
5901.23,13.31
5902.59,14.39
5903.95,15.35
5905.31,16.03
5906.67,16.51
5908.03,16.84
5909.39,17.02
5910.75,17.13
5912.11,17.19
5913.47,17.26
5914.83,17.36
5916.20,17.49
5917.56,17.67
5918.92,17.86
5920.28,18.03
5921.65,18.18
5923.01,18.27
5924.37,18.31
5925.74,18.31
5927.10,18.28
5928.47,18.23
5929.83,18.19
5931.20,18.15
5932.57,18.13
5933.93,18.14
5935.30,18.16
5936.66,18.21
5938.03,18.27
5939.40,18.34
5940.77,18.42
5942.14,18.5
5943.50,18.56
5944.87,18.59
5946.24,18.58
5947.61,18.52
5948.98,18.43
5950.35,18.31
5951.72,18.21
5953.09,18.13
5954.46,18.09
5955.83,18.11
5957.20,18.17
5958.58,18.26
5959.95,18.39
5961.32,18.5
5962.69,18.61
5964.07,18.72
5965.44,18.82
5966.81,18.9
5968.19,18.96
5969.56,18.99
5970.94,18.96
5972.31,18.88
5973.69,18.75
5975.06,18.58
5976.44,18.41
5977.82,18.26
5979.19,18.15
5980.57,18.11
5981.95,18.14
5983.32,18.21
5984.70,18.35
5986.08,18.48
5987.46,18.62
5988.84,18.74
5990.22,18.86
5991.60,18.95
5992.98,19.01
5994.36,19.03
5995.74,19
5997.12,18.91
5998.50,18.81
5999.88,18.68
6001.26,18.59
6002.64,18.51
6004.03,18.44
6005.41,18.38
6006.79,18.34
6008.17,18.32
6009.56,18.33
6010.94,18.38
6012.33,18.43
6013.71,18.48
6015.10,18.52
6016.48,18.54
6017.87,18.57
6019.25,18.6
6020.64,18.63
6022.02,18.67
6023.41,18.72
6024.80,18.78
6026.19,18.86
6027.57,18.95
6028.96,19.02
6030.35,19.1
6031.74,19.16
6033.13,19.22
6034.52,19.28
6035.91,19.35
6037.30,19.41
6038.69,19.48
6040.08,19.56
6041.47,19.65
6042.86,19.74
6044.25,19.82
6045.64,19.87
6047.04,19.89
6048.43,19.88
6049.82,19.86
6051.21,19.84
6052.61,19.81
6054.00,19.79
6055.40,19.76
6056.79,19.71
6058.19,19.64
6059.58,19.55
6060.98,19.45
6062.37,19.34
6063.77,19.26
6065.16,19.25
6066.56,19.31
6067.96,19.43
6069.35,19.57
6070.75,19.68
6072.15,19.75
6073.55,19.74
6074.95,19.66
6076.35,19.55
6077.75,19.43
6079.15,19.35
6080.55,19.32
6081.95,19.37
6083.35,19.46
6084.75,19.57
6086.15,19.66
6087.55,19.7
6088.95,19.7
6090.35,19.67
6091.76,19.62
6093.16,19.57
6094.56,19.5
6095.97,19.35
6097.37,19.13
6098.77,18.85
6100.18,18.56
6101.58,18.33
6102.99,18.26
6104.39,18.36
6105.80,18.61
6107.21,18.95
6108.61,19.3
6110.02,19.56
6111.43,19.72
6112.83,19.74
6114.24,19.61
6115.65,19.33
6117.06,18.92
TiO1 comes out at 0.06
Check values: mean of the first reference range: 19.6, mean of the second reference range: 19.5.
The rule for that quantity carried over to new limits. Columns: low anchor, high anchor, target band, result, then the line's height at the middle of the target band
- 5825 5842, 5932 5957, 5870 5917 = 0.31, 18.9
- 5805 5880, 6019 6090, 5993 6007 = 0.03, 19.3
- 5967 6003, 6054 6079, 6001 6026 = 0.03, 19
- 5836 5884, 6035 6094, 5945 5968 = 0.02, 18.8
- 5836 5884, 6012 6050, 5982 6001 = 0.01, 18.9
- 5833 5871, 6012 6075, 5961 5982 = 0.03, 19.1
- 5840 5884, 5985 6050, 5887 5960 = 0.14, 18.4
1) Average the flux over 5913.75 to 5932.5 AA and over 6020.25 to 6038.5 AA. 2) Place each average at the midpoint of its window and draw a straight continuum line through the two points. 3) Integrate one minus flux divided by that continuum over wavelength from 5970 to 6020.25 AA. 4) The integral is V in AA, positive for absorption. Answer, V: 0.35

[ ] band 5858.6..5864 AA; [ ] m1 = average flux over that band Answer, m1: 17.6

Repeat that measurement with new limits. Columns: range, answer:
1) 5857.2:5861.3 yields 17.5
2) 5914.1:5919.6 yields 17.6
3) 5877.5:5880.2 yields 17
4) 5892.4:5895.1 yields 8.13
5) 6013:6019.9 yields 18.6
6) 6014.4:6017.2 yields 18.5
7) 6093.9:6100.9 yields 19.1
